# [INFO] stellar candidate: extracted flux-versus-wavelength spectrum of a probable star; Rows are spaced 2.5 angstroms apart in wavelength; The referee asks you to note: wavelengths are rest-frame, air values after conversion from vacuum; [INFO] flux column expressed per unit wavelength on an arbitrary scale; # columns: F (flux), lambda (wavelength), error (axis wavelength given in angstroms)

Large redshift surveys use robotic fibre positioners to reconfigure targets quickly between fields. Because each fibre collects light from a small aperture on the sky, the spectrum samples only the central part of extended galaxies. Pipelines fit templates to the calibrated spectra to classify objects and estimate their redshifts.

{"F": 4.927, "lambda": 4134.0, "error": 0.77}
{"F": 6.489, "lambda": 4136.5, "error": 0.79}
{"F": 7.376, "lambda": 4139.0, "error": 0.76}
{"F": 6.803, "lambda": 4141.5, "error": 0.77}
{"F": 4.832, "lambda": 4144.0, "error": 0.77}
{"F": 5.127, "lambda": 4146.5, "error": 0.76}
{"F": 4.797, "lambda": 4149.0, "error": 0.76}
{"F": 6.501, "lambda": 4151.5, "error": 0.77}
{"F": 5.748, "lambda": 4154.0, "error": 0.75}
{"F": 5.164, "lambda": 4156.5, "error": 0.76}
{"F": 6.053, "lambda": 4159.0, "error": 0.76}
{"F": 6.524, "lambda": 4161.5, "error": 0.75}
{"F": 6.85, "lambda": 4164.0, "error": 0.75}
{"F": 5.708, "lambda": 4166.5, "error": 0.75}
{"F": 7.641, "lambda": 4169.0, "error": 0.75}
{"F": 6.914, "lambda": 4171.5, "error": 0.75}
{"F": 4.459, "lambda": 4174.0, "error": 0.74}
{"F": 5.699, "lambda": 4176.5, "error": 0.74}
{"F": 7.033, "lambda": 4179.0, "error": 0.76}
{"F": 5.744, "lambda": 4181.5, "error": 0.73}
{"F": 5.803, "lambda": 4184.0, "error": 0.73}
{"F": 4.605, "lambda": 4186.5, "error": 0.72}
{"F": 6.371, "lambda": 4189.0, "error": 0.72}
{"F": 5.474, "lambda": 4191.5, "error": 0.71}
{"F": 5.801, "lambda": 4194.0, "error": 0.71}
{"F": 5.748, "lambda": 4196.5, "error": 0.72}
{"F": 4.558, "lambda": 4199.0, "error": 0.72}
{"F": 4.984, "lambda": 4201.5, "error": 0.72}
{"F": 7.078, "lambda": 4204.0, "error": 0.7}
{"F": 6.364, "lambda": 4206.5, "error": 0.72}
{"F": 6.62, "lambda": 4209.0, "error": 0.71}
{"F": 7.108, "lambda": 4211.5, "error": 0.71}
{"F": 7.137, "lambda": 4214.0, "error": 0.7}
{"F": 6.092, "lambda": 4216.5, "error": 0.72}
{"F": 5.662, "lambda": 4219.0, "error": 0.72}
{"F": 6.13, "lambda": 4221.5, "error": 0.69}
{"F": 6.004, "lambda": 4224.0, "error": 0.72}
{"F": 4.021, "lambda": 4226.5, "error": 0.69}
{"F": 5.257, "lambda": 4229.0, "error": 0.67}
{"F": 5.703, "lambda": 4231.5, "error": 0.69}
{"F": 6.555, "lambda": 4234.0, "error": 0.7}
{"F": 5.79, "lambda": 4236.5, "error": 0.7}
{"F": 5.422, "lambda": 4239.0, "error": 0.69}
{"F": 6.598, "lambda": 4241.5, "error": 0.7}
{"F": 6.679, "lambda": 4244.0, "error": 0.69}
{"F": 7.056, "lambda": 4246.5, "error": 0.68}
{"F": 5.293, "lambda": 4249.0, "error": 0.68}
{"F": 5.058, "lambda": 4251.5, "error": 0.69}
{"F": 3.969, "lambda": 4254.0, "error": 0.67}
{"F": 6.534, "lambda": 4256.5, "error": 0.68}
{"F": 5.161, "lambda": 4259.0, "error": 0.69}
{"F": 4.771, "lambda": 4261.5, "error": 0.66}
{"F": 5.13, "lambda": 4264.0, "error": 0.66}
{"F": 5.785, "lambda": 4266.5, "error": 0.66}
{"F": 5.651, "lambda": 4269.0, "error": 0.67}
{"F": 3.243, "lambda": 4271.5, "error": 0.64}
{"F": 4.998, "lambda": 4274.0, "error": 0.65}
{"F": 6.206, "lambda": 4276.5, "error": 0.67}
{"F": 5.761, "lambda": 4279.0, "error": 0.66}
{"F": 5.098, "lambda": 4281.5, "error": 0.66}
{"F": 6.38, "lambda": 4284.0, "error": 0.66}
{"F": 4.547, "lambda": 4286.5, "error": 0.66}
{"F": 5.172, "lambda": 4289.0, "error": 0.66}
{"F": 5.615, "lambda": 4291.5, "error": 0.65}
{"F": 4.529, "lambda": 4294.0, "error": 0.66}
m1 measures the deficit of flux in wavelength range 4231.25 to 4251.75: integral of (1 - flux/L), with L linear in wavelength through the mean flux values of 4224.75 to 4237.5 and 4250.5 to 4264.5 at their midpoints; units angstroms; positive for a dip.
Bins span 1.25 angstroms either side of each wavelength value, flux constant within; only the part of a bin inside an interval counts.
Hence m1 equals -2.9 angstroms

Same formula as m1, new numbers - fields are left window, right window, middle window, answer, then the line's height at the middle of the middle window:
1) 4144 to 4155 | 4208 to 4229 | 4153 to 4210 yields -2.3 angstroms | 5.73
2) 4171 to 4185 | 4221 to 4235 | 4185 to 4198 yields 0.5 angstroms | 5.8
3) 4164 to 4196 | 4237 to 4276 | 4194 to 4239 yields -1.5 angstroms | 5.72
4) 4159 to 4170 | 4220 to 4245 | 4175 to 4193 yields 1.6 angstroms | 6.36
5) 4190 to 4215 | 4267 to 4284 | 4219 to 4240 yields 0.6 angstroms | 5.78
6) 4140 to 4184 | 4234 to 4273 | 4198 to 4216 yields -1.7 angstroms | 5.75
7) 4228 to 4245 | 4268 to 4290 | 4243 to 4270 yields 0.5 angstroms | 5.64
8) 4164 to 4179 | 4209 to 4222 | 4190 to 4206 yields 1.8 angstroms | 6.37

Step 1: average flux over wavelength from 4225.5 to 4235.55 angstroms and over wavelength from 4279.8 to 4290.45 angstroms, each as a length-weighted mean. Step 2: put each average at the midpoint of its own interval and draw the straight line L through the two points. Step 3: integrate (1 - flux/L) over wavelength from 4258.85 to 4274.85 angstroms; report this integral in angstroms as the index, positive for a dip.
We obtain 1.2 angstroms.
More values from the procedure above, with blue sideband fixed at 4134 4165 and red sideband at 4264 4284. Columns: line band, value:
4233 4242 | -0.9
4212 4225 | -1.5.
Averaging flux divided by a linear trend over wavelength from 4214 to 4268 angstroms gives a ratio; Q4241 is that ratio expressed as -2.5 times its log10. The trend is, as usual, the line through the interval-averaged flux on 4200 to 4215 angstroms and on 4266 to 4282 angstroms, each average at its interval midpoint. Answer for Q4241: 0.03 mag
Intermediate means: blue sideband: 6.51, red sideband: 5.23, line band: 5.69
